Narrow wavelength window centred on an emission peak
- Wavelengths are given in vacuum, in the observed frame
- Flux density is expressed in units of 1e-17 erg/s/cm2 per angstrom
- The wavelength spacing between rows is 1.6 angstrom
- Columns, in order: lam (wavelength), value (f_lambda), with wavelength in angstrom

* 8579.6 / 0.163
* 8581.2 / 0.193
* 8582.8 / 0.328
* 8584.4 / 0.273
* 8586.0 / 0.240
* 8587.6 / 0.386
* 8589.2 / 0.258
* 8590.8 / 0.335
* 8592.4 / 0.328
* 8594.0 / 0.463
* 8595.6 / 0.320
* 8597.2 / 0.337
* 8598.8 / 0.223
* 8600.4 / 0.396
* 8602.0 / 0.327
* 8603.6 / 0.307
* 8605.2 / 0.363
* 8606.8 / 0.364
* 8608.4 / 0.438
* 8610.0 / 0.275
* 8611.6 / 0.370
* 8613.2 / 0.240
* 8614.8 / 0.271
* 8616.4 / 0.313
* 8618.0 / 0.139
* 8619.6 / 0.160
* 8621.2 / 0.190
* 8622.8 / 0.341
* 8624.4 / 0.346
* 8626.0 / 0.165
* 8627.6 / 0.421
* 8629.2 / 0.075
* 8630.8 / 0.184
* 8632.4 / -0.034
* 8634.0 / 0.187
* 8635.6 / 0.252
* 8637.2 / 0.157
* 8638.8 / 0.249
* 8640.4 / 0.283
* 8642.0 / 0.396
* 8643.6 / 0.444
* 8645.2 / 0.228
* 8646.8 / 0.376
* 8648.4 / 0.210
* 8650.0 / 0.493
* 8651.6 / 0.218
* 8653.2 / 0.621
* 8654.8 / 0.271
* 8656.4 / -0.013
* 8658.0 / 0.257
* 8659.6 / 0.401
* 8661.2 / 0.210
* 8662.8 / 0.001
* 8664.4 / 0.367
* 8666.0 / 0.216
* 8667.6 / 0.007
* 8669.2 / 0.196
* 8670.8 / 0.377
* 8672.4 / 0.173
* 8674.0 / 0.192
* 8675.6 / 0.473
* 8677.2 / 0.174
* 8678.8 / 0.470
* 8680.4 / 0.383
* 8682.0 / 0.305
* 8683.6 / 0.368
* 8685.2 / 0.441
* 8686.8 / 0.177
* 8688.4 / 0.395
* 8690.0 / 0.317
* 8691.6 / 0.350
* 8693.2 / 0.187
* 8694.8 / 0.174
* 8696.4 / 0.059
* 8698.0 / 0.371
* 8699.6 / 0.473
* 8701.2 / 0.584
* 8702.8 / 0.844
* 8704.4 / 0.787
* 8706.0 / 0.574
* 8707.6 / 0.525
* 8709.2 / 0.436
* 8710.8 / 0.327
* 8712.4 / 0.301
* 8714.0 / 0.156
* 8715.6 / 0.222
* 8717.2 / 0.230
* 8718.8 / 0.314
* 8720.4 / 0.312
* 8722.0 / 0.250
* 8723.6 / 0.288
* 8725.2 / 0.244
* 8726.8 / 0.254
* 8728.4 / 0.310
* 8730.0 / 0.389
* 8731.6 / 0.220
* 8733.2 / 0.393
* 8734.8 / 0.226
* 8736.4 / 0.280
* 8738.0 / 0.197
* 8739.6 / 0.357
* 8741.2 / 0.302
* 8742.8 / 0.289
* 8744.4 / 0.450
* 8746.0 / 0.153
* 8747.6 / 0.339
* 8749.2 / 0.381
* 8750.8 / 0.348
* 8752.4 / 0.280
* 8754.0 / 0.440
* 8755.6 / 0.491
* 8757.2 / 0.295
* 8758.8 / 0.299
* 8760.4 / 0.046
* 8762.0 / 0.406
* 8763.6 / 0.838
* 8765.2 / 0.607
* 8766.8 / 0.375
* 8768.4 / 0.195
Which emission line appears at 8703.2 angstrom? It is H-gamma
